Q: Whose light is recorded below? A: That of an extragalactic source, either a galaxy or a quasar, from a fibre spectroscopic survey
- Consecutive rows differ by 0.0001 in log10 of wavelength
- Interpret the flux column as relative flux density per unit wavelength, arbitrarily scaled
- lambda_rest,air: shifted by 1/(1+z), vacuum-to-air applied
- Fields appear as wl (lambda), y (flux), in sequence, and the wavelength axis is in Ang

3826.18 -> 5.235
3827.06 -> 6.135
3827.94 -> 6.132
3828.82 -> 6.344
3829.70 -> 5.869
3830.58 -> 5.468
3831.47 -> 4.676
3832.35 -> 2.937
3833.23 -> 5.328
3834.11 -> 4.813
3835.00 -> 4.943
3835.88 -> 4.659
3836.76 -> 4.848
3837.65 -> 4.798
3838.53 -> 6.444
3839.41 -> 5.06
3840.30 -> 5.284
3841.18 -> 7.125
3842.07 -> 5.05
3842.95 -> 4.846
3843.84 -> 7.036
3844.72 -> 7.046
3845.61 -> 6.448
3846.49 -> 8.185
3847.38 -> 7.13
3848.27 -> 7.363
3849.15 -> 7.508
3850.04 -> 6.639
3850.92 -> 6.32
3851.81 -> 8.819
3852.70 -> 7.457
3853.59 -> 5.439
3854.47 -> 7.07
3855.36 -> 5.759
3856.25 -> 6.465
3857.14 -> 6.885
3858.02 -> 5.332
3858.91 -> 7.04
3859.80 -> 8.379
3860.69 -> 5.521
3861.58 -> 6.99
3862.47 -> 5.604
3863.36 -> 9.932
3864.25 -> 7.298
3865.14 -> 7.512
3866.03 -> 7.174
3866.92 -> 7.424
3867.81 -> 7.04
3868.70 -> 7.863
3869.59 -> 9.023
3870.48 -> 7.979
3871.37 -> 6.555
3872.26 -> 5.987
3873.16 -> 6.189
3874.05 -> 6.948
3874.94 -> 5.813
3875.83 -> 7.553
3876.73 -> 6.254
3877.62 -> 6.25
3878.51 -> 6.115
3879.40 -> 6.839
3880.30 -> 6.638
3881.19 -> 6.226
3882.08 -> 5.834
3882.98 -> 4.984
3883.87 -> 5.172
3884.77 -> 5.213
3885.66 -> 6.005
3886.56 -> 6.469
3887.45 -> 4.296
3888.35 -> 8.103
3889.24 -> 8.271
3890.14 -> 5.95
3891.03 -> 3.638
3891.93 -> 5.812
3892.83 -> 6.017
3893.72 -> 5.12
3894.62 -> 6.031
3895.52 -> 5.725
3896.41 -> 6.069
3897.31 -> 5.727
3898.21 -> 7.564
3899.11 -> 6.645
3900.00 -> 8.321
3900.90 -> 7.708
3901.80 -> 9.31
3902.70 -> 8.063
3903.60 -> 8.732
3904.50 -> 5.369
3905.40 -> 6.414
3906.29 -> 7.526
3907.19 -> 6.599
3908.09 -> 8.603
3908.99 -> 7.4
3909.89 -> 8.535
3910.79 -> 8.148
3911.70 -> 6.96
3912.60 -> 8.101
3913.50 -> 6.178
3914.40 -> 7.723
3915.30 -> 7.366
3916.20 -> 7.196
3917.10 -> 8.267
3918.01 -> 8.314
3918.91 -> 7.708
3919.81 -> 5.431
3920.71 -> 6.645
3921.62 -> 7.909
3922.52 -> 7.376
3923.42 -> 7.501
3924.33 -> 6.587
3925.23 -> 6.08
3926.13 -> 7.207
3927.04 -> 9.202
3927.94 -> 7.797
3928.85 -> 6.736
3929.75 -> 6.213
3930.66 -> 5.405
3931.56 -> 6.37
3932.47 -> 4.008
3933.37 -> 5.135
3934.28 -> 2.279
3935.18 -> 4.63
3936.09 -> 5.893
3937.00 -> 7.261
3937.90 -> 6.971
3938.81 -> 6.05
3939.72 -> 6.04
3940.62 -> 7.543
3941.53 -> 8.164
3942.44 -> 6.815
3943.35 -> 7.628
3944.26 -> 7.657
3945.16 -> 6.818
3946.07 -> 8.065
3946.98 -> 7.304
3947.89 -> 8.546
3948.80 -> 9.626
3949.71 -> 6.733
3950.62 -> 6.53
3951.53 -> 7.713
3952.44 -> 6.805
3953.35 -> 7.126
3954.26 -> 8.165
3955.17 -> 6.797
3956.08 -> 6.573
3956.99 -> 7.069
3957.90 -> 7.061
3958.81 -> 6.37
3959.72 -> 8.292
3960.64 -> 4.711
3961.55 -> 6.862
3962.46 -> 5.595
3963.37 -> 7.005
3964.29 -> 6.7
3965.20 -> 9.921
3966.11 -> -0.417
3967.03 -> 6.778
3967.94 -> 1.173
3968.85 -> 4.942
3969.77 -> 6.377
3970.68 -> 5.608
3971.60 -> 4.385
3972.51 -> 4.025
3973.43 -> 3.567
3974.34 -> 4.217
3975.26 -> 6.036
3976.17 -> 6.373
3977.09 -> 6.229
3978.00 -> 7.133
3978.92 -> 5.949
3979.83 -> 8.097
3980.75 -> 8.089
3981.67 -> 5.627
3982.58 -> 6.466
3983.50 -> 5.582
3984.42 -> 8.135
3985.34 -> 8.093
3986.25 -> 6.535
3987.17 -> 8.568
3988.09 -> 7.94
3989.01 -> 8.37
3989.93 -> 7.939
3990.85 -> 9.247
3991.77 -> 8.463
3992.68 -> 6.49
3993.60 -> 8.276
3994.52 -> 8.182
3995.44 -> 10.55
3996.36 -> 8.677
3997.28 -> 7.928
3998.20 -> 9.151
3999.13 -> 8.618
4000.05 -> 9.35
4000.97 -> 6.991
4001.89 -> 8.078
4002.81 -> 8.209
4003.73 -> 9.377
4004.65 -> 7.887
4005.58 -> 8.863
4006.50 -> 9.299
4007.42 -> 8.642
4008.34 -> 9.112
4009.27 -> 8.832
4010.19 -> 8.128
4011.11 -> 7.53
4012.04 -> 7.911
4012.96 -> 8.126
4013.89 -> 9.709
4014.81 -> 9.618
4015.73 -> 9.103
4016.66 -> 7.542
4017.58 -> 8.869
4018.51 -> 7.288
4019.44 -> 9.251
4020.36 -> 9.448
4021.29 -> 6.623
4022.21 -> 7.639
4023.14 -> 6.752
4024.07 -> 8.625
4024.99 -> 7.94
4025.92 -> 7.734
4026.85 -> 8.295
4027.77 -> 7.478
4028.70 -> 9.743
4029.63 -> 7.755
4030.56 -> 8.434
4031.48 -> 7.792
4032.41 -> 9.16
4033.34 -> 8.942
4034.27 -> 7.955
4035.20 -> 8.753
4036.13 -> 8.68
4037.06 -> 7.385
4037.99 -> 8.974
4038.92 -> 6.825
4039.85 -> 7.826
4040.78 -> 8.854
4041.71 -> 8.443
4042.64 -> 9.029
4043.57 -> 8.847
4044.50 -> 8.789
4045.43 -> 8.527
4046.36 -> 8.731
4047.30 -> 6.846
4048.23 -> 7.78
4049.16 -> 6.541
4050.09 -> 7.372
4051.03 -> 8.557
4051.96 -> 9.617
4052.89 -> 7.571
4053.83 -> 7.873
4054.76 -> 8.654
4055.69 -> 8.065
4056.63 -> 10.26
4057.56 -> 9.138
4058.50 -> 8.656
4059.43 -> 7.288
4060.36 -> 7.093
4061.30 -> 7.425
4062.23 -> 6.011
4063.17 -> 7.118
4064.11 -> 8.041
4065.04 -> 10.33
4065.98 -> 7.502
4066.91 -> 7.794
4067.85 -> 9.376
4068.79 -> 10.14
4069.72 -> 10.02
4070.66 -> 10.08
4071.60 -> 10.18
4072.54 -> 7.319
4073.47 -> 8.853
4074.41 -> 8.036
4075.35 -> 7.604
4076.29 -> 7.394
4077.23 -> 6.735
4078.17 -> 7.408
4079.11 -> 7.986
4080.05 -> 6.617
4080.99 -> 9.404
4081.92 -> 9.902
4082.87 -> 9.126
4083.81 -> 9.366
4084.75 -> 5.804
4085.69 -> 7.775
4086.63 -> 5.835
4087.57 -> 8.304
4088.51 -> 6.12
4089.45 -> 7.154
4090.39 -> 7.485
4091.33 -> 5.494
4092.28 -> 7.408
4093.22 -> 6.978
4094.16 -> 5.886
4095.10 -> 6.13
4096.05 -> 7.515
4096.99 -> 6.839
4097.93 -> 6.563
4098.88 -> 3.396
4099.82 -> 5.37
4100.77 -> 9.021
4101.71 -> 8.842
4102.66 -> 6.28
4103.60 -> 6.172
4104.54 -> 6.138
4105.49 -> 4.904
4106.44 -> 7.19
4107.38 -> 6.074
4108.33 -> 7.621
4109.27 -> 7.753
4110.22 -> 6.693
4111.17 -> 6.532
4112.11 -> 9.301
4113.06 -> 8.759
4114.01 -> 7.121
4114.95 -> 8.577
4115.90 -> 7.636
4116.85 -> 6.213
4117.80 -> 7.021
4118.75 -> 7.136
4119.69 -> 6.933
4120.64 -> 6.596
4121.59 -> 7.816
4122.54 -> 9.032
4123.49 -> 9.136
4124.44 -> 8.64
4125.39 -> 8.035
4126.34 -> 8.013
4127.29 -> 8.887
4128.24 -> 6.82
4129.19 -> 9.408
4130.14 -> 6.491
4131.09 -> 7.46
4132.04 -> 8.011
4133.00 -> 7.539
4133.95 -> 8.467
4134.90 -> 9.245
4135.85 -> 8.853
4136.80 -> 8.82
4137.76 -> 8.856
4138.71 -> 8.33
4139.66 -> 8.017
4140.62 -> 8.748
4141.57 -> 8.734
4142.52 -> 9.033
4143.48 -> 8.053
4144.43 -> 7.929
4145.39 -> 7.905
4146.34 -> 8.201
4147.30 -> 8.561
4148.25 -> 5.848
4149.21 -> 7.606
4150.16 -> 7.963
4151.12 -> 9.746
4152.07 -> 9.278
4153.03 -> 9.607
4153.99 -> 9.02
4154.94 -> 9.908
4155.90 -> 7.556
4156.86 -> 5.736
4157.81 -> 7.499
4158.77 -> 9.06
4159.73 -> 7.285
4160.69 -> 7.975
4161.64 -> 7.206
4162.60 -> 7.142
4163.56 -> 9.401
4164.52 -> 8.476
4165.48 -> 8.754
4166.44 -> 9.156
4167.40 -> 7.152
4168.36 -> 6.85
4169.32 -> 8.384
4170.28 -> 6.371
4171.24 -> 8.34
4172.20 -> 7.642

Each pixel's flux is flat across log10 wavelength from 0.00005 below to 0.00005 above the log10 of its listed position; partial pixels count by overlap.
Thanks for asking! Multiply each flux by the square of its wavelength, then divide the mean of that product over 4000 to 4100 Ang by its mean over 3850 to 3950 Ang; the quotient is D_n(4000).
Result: 1.27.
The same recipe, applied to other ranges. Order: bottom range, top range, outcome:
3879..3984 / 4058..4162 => 1.30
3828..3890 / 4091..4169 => 1.38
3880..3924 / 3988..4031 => 1.29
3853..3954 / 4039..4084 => 1.32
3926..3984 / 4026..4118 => 1.30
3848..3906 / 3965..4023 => 1.18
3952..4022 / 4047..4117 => 1.09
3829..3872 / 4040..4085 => 1.43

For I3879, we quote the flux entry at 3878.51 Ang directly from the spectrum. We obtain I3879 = 6.115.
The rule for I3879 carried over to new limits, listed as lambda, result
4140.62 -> 8.748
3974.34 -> 4.217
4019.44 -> 9.251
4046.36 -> 8.731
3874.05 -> 6.948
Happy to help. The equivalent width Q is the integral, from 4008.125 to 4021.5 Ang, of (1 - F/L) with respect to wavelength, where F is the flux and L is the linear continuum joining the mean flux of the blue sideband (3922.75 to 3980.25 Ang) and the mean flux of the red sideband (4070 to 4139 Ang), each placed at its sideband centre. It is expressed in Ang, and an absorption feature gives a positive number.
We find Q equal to -3.2 Ang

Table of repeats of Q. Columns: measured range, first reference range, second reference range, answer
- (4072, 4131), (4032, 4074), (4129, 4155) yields 7.1 Ang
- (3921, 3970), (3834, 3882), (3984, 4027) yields 6.7 Ang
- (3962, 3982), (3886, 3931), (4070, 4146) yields 4.4 Ang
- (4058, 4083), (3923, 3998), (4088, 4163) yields -3.2 Ang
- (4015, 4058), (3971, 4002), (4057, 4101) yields -4.5 Ang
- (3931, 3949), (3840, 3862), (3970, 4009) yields 1.5 Ang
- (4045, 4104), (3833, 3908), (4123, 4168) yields 0.3 Ang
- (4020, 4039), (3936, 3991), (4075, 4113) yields -3.5 Ang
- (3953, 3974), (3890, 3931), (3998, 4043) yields 5.0 Ang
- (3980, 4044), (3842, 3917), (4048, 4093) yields -4.8 Ang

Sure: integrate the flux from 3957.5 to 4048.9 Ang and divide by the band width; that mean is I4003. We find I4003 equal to 7.6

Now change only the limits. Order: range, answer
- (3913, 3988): 6.58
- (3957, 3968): 6.05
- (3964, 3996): 6.57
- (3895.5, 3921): 7.36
